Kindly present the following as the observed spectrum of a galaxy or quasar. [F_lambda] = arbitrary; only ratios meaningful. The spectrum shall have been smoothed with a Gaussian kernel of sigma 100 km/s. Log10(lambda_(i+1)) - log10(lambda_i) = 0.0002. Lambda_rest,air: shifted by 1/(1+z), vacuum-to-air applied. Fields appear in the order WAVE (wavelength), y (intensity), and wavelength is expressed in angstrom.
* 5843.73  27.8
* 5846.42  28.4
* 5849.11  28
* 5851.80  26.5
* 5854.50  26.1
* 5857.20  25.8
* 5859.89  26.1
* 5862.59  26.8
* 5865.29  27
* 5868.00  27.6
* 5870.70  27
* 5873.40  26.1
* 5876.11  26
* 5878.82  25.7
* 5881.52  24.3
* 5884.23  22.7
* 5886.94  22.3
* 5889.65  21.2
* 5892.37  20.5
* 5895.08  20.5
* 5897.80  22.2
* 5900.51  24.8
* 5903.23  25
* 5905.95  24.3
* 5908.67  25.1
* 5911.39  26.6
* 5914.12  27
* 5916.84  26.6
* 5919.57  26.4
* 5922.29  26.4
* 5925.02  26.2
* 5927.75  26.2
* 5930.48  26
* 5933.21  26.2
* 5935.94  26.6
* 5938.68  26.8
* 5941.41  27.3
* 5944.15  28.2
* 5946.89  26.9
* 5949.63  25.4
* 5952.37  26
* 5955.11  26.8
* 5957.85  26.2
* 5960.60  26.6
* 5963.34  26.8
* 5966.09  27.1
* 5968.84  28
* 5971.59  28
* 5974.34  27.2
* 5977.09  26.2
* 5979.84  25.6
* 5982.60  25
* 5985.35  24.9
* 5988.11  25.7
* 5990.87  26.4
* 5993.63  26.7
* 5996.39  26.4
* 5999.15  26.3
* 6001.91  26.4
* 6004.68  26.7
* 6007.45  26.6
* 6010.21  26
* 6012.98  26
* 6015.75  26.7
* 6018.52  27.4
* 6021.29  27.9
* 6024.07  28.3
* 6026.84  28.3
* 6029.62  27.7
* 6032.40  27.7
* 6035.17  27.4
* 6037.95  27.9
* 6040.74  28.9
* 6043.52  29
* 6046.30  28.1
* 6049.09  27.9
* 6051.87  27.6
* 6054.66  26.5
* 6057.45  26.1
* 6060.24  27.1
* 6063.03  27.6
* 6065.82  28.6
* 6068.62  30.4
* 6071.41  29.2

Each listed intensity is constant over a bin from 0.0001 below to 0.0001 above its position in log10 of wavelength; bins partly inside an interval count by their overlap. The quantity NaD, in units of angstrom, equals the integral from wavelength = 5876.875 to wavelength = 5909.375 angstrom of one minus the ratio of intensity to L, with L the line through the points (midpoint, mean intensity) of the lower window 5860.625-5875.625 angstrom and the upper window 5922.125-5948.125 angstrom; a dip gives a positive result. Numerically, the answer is 4.29 angstrom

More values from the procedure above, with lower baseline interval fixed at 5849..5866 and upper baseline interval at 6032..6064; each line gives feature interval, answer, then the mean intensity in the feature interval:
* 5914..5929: 0.3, 26.4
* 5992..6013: 0.7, 26.4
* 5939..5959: 0.3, 26.7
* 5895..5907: 1.4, 23.6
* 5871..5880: 0.2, 26.1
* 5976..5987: 0.7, 25.4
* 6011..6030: 0.1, 27.4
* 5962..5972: -0.1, 27.4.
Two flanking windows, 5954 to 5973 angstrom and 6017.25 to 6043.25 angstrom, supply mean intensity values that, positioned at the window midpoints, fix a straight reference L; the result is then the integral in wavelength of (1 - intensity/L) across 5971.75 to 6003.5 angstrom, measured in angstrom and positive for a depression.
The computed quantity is 1.45 angstrom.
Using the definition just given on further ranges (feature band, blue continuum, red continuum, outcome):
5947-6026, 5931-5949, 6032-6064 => 1.9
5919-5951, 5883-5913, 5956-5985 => -2.1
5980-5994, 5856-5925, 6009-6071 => 0.6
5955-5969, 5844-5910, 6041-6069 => -0.2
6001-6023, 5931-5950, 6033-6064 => 0.5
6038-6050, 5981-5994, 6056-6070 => -0.5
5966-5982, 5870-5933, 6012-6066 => -0.4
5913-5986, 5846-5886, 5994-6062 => 0.5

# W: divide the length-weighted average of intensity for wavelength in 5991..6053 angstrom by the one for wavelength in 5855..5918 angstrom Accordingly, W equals 1.1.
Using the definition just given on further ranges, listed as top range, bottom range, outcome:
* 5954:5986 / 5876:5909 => 1.14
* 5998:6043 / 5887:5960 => 1.07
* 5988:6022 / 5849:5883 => 1.01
